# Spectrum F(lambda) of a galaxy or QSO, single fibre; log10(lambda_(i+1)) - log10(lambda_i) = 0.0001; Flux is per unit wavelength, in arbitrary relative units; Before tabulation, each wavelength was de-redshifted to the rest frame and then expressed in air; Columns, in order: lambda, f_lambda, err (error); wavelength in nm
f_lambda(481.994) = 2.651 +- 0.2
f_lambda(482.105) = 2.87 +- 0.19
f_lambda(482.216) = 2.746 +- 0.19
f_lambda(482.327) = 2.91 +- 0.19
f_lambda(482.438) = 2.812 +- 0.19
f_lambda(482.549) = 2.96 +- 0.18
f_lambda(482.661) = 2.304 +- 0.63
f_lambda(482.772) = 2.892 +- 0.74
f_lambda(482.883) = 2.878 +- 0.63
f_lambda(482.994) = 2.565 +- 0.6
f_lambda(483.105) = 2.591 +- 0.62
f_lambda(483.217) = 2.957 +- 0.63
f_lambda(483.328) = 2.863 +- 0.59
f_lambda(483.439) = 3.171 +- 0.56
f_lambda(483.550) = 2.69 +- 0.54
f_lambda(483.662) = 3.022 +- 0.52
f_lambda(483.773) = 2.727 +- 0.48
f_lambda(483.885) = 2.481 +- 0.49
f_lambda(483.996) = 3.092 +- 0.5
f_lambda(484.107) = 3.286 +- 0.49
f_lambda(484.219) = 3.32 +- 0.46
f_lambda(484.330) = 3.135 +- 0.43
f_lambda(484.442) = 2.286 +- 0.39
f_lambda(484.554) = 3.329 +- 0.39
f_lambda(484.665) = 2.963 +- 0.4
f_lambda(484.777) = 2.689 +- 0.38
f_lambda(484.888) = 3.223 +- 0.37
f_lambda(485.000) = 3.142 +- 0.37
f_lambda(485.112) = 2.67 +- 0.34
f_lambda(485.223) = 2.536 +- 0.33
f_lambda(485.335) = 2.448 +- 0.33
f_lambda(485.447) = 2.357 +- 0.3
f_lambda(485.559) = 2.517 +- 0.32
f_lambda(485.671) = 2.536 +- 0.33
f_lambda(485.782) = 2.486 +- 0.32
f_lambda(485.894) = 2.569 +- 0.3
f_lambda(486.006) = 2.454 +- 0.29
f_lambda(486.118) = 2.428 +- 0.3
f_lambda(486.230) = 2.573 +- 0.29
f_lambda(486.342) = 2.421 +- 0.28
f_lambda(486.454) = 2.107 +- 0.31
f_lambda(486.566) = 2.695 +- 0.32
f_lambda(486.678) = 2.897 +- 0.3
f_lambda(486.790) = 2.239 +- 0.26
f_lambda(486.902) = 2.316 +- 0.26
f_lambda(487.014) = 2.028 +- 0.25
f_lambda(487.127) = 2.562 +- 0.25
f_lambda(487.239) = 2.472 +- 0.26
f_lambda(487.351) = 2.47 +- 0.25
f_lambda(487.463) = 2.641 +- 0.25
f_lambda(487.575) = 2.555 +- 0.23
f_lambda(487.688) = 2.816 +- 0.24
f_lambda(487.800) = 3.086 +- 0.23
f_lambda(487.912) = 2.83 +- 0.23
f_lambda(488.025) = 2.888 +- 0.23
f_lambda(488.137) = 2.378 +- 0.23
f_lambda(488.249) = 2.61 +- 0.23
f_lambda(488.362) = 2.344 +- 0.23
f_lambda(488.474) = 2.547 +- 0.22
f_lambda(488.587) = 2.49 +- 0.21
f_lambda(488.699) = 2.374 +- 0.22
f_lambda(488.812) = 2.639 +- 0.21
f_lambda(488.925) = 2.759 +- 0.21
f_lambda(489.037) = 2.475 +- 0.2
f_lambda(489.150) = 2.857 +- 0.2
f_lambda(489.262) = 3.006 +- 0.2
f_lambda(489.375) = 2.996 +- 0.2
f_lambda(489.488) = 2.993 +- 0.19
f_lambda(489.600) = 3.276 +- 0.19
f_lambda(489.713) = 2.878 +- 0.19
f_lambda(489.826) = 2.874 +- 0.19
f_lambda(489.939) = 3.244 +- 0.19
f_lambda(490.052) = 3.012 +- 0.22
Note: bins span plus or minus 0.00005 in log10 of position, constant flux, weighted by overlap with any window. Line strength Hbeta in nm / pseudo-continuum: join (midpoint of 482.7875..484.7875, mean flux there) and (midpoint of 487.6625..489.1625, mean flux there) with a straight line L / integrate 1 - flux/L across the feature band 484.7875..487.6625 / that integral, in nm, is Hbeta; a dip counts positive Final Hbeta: 0.23 nm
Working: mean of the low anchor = 2.9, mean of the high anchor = 2.64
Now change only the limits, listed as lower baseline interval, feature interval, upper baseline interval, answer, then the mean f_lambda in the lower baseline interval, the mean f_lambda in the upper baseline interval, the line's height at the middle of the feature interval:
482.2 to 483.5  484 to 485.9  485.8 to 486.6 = -0.16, 2.81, 2.46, 2.59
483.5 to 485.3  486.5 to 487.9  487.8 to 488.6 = 0.07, 2.91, 2.62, 2.7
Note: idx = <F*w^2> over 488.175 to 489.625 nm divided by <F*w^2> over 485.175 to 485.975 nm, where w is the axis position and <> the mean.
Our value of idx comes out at 1.10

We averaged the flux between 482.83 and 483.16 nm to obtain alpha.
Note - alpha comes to 2.68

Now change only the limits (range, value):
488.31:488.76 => 2.44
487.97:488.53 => 2.56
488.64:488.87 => 2.5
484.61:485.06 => 3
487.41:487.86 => 2.78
